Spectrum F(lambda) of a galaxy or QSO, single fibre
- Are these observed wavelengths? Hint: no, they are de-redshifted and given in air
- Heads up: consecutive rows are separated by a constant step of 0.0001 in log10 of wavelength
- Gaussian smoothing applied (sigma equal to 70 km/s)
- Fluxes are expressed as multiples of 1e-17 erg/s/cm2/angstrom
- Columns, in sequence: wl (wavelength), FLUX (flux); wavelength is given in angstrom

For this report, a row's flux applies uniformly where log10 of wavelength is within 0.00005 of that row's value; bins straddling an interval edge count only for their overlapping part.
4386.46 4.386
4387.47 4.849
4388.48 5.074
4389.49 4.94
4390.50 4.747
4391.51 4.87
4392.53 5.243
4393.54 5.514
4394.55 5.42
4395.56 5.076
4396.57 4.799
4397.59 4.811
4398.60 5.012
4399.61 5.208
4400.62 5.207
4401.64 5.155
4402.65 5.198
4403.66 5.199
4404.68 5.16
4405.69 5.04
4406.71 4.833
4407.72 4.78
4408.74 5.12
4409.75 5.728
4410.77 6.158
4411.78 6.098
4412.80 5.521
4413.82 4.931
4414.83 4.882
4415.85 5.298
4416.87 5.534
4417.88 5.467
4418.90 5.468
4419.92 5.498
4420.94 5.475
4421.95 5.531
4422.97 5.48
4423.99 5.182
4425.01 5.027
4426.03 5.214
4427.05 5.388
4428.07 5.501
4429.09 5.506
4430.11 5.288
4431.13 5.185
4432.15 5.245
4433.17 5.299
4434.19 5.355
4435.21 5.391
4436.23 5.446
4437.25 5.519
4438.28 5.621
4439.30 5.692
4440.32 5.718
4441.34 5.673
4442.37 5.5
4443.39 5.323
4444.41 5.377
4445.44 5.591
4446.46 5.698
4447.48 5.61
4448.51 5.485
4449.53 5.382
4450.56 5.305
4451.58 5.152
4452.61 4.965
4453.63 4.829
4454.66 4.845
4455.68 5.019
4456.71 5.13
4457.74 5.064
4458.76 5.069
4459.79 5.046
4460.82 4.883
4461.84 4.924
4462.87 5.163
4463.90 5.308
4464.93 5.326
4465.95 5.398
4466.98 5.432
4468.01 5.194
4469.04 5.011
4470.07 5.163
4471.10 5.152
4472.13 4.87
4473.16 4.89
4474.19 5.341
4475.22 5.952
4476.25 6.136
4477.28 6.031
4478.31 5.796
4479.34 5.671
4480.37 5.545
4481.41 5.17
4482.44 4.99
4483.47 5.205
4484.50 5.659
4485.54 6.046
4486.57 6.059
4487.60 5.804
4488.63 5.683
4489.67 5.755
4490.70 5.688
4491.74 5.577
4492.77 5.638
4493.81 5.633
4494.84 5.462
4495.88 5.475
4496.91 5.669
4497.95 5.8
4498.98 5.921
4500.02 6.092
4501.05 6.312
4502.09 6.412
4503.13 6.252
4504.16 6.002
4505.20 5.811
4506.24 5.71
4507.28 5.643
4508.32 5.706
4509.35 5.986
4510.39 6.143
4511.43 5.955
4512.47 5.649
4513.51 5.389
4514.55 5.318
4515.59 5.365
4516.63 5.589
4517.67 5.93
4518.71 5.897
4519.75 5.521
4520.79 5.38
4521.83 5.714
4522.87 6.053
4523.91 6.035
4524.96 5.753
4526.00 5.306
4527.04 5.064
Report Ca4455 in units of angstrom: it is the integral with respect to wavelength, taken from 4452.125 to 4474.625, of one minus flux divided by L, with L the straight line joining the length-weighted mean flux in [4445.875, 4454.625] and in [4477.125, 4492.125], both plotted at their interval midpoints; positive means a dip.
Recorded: 1.4 angstrom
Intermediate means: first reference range 5.28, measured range 5.09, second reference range 5.64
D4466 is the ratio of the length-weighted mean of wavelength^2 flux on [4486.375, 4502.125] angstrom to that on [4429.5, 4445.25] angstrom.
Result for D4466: 1.09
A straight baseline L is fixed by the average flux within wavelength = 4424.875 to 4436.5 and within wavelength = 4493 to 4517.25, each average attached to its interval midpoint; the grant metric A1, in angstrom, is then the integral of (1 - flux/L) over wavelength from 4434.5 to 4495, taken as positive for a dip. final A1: 1.5 angstrom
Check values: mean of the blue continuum 5.33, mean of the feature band 5.41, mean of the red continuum 5.79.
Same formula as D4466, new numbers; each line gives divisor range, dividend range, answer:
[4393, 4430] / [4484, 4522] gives 1.14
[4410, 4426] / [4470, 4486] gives 1.04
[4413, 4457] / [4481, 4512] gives 1.11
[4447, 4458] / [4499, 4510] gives 1.19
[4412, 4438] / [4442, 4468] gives 0.99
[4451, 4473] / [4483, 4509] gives 1.16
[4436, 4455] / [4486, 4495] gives 1.08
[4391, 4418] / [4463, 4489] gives 1.08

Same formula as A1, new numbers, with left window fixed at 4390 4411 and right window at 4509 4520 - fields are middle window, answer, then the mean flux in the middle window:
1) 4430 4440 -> -0.2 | 5.42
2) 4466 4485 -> 0.4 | 5.4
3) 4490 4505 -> -0.6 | 5.85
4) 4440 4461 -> 0.4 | 5.27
